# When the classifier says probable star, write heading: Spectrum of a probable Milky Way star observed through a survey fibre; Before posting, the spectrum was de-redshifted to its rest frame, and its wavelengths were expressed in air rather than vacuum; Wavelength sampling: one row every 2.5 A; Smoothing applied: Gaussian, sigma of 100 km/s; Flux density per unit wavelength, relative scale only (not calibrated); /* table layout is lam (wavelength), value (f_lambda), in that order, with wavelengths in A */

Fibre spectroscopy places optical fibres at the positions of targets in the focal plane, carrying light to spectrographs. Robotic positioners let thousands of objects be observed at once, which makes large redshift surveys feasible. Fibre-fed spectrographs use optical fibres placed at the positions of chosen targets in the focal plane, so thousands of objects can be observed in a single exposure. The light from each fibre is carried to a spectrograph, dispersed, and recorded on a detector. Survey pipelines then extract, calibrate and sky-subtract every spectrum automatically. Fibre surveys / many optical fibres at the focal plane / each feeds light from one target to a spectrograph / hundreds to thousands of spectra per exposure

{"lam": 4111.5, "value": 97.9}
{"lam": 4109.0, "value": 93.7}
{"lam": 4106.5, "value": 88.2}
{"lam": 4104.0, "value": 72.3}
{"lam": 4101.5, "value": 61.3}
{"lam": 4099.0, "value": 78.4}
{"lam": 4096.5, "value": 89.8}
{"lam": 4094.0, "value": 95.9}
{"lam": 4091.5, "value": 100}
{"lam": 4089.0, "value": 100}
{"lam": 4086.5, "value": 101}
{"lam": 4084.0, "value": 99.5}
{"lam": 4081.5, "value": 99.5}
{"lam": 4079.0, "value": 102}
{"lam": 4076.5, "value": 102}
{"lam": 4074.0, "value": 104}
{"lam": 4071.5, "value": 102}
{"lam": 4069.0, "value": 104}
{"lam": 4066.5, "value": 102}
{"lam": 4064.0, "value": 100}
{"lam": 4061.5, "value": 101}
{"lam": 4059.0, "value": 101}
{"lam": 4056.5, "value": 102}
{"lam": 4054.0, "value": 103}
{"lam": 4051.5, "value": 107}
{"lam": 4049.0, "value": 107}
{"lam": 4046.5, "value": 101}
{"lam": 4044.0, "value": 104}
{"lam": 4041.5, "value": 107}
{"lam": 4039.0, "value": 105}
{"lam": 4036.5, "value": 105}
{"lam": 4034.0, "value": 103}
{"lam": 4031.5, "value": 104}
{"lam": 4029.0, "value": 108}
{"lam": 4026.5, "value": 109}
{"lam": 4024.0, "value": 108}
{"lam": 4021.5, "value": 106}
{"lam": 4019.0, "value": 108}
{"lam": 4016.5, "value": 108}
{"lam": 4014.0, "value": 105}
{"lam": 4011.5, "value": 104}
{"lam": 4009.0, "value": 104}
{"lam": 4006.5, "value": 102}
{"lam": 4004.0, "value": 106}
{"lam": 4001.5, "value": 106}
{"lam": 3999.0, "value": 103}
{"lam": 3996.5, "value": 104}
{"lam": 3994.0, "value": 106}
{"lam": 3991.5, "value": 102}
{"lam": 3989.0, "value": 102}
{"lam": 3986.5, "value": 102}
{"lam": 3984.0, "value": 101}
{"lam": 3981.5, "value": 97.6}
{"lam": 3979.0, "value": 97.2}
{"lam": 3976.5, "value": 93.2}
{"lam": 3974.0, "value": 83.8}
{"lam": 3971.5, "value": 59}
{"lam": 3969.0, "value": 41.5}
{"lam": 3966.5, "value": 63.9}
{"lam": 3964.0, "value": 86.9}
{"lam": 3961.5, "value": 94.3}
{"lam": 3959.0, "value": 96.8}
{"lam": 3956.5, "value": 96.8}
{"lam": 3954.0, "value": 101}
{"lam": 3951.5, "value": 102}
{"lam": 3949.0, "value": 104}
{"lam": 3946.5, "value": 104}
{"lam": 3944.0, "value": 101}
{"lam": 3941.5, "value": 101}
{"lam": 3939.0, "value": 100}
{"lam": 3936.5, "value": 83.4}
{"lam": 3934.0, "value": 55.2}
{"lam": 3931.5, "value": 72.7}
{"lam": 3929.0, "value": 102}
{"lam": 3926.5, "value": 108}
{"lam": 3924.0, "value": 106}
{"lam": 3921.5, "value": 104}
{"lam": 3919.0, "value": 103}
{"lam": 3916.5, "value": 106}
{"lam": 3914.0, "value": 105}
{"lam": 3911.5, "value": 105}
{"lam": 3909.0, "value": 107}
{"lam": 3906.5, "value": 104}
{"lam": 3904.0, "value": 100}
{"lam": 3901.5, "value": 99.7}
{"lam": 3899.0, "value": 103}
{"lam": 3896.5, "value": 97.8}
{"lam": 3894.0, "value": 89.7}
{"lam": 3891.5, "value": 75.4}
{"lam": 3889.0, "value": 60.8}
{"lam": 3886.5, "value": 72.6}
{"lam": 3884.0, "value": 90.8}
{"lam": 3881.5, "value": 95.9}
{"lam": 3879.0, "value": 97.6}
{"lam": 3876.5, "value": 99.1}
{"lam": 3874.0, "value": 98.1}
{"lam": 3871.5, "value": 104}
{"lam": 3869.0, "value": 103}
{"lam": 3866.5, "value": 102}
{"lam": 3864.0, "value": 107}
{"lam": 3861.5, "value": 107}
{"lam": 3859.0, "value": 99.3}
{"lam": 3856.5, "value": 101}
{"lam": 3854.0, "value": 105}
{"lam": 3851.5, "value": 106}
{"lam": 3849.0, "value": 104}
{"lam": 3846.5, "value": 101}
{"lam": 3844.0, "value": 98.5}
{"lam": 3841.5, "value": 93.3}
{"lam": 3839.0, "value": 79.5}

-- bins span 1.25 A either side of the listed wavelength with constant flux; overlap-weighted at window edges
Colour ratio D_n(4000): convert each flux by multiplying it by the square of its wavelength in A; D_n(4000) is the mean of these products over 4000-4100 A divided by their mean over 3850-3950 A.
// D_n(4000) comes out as 1.1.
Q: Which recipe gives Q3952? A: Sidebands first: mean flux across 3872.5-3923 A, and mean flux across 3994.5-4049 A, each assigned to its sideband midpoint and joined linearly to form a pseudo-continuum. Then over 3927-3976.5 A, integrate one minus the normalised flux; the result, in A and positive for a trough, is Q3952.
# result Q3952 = 6.2 A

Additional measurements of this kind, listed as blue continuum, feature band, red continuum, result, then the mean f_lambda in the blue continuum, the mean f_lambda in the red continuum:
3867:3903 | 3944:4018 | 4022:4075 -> 2.5 A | 92.2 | 104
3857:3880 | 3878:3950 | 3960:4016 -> 2.8 A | 102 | 94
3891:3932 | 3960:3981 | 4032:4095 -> 4.7 A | 100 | 102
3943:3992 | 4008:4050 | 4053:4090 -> -3.6 A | 91.3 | 102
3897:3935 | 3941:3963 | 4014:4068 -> 0.2 A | 99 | 105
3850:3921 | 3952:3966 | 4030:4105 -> 0.7 A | 98.1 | 98.9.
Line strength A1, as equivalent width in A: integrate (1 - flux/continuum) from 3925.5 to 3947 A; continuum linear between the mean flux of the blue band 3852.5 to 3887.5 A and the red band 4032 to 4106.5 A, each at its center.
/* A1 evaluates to 1.63 A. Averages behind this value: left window 99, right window 98.5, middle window 91.3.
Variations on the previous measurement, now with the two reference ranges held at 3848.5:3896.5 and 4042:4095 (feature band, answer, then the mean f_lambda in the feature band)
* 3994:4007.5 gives -0.63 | 104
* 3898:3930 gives -2.35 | 104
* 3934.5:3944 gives 0.51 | 92.5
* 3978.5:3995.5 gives -0.35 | 101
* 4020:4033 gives -0.83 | 107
